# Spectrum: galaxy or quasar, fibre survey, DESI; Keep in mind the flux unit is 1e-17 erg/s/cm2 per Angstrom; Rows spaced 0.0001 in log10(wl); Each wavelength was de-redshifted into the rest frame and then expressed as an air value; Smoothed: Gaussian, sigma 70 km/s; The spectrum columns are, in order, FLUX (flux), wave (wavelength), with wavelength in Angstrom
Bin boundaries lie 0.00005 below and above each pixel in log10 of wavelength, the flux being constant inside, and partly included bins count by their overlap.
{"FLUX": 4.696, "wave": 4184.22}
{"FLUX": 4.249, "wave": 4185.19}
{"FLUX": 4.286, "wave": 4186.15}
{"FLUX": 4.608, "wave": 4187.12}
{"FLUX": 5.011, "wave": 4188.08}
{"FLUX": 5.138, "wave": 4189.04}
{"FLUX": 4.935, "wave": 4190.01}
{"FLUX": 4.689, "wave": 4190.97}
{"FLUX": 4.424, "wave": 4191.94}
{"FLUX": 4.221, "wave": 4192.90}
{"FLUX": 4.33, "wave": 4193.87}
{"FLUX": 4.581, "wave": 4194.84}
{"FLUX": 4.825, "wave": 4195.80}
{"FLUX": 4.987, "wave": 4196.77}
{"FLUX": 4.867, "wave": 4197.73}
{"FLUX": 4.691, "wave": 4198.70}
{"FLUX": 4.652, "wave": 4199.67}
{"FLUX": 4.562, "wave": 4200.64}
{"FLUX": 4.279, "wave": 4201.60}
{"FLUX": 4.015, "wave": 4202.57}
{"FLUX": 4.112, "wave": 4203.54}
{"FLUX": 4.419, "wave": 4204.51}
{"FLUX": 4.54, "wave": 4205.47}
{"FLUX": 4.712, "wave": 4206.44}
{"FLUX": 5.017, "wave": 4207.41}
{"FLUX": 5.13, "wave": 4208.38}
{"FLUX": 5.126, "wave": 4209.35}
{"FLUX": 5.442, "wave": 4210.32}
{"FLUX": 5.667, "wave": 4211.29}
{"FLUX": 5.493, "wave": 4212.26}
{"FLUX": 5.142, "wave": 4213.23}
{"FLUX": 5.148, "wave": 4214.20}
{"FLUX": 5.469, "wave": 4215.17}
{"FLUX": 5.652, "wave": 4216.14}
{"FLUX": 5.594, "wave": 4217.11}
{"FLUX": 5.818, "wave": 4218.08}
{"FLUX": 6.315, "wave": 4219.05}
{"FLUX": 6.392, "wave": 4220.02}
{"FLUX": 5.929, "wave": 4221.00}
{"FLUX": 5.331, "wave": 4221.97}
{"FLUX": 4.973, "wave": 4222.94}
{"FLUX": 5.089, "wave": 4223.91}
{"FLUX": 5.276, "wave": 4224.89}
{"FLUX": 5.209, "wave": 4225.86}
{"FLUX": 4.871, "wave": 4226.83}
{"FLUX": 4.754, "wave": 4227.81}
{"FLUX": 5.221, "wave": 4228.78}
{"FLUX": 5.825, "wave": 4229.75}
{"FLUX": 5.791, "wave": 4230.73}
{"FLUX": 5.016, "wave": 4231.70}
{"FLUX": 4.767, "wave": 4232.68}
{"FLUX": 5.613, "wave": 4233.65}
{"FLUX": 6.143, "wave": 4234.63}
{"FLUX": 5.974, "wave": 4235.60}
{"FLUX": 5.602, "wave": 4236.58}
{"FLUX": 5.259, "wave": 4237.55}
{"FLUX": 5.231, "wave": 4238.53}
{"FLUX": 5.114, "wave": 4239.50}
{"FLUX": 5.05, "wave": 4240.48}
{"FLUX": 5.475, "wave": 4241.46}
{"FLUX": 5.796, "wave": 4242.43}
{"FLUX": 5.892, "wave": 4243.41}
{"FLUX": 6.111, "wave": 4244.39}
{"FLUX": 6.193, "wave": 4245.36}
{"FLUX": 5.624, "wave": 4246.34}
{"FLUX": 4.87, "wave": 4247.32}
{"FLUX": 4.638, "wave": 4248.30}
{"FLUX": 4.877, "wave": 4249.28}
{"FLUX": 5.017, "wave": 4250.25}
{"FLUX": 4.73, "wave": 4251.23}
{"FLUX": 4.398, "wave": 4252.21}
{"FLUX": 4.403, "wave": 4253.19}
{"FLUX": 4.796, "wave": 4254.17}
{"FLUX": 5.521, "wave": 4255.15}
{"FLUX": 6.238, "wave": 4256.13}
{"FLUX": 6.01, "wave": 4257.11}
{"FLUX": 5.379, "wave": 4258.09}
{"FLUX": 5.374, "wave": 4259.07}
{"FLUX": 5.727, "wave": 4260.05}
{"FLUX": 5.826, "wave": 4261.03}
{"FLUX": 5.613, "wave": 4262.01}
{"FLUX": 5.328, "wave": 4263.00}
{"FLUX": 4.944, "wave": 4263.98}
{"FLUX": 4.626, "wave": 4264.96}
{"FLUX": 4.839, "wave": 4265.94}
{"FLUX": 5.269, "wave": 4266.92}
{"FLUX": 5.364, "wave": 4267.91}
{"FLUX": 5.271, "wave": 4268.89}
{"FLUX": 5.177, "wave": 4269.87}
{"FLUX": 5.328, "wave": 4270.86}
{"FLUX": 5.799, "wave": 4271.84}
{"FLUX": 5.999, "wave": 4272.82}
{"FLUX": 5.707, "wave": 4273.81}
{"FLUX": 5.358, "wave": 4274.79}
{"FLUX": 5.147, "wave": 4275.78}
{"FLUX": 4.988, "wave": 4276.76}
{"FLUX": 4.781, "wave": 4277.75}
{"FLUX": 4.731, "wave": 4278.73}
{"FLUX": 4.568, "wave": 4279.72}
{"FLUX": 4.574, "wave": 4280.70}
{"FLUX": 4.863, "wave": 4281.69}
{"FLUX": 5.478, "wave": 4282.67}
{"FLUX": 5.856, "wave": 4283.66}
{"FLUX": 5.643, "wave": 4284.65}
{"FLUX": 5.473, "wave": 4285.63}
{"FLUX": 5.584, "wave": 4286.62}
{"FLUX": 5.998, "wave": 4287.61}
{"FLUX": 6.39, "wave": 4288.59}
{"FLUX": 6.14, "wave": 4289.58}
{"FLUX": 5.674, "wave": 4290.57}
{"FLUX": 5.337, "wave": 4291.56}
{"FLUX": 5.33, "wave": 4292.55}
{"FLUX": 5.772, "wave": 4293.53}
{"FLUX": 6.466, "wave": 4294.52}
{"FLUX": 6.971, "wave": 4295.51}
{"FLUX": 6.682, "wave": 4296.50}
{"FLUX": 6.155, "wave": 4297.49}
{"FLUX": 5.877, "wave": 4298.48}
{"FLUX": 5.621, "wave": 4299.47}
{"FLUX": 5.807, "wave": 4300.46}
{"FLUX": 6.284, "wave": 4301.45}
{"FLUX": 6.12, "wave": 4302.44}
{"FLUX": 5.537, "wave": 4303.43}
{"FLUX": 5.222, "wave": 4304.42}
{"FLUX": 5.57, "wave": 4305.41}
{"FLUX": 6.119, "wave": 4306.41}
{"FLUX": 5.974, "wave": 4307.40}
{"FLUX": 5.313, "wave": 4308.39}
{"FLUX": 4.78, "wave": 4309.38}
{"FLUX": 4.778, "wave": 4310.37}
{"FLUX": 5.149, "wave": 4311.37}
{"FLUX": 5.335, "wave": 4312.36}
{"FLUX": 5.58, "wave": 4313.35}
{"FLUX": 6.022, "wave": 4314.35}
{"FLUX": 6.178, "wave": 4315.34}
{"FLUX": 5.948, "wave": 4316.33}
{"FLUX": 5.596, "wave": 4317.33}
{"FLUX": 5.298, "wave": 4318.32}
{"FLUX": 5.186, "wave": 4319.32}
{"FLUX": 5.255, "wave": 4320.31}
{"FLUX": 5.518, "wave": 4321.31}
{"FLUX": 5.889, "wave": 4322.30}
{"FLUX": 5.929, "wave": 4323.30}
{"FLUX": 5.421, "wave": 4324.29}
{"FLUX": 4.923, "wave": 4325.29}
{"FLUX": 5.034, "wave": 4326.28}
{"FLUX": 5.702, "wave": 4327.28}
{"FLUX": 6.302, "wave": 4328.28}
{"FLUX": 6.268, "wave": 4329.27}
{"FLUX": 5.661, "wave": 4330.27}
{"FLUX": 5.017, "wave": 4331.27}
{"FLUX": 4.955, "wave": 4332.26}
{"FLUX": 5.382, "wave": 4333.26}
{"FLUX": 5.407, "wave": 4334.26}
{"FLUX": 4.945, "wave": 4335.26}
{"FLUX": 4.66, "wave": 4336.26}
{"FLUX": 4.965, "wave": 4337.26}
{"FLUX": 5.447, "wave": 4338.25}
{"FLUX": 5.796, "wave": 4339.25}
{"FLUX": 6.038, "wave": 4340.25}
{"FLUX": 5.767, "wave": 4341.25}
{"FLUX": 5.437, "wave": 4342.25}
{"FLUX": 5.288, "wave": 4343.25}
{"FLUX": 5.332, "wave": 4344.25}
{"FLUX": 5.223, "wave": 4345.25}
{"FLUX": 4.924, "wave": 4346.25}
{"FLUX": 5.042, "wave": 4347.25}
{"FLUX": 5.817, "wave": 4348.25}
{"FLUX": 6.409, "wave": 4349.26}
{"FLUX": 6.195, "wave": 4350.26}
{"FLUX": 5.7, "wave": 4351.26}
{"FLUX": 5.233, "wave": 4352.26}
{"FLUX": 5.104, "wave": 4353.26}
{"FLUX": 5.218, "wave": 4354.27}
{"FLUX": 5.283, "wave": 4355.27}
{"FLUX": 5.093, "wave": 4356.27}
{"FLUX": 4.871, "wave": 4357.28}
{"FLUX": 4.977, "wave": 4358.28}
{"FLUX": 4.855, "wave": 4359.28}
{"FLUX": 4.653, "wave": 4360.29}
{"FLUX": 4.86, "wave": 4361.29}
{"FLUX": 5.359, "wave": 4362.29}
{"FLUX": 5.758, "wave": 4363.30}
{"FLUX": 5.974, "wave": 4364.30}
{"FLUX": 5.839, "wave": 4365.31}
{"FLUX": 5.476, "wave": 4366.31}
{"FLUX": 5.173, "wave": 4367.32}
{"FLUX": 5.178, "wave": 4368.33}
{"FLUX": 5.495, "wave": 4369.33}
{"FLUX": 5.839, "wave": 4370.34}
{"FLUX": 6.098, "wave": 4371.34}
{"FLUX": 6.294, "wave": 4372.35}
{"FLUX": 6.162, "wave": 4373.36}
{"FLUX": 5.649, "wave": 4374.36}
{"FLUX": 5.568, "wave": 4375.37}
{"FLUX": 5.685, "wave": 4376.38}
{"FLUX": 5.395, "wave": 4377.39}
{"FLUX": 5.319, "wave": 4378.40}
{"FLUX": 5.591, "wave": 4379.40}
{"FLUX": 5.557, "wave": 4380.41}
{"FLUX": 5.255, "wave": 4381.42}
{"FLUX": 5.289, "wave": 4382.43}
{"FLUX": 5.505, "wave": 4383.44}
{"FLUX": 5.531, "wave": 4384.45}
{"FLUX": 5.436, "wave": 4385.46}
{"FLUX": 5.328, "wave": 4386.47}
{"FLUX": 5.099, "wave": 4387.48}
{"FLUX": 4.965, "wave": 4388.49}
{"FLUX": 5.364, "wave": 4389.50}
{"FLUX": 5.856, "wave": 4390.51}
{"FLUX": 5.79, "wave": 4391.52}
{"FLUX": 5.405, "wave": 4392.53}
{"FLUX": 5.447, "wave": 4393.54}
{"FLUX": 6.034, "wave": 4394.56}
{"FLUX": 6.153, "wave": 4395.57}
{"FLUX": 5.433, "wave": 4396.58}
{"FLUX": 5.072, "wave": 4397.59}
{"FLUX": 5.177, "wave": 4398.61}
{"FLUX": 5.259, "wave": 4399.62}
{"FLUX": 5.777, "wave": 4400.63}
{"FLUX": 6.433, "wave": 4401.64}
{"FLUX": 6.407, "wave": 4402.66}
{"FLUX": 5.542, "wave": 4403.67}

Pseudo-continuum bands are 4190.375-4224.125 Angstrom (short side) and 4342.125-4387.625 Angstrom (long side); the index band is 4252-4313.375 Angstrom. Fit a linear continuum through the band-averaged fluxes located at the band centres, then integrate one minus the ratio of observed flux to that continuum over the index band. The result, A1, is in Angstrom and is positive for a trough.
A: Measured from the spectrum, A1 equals -3.2 Angstrom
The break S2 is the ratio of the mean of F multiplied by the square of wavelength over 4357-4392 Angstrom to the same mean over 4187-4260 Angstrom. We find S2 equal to 1.13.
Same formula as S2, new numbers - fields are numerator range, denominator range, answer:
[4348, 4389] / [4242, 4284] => 1.09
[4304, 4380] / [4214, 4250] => 1.06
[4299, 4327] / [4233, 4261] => 1.06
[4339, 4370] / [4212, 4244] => 1.05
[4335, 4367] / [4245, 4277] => 1.06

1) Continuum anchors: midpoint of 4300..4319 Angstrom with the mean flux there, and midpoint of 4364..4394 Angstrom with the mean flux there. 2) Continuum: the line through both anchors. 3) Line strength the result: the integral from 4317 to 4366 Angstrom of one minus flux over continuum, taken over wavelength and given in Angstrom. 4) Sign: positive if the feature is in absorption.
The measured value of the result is 1.5 Angstrom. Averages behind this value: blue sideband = 5.61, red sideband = 5.55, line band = 5.4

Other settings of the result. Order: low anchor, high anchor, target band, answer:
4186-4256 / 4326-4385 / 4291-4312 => -1.68 Angstrom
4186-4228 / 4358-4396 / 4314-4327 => -0.52 Angstrom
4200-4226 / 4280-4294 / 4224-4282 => 1.07 Angstrom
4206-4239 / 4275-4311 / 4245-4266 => 1.03 Angstrom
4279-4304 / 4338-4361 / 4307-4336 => 0.48 Angstrom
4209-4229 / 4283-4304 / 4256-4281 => 2.01 Angstrom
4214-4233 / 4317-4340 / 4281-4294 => -0.52 Angstrom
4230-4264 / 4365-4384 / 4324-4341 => 0.35 Angstrom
